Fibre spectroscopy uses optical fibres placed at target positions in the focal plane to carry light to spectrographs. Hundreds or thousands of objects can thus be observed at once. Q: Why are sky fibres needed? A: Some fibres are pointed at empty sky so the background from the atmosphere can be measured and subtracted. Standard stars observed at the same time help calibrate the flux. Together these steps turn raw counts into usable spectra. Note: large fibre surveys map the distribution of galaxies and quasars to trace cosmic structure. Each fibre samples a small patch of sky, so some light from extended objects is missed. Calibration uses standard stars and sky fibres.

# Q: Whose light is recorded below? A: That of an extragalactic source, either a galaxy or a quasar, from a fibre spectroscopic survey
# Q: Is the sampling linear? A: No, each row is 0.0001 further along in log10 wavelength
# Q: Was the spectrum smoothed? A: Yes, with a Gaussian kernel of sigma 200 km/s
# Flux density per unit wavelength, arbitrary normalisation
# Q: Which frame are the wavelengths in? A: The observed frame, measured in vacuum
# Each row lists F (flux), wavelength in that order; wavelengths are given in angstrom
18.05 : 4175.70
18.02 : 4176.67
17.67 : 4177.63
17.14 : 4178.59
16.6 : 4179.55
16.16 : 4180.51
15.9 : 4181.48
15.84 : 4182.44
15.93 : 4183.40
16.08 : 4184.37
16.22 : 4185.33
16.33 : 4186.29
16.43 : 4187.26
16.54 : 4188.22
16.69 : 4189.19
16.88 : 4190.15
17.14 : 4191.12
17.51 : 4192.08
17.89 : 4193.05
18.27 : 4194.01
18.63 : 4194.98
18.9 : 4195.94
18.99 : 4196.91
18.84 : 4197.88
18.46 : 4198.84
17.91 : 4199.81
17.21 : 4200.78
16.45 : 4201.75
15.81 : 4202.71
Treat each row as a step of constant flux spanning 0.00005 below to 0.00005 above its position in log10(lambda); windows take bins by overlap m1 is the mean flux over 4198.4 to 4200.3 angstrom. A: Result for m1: 18.1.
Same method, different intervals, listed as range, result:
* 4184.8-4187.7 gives 16.3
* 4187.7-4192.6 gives 17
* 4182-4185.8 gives 16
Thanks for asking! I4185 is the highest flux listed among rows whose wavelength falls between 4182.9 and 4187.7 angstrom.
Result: 16.43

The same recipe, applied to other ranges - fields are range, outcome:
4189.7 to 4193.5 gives 17.89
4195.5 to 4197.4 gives 18.99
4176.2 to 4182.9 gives 18.02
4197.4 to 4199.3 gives 18.84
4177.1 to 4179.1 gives 17.67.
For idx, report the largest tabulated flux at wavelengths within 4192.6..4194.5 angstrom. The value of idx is 18.27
